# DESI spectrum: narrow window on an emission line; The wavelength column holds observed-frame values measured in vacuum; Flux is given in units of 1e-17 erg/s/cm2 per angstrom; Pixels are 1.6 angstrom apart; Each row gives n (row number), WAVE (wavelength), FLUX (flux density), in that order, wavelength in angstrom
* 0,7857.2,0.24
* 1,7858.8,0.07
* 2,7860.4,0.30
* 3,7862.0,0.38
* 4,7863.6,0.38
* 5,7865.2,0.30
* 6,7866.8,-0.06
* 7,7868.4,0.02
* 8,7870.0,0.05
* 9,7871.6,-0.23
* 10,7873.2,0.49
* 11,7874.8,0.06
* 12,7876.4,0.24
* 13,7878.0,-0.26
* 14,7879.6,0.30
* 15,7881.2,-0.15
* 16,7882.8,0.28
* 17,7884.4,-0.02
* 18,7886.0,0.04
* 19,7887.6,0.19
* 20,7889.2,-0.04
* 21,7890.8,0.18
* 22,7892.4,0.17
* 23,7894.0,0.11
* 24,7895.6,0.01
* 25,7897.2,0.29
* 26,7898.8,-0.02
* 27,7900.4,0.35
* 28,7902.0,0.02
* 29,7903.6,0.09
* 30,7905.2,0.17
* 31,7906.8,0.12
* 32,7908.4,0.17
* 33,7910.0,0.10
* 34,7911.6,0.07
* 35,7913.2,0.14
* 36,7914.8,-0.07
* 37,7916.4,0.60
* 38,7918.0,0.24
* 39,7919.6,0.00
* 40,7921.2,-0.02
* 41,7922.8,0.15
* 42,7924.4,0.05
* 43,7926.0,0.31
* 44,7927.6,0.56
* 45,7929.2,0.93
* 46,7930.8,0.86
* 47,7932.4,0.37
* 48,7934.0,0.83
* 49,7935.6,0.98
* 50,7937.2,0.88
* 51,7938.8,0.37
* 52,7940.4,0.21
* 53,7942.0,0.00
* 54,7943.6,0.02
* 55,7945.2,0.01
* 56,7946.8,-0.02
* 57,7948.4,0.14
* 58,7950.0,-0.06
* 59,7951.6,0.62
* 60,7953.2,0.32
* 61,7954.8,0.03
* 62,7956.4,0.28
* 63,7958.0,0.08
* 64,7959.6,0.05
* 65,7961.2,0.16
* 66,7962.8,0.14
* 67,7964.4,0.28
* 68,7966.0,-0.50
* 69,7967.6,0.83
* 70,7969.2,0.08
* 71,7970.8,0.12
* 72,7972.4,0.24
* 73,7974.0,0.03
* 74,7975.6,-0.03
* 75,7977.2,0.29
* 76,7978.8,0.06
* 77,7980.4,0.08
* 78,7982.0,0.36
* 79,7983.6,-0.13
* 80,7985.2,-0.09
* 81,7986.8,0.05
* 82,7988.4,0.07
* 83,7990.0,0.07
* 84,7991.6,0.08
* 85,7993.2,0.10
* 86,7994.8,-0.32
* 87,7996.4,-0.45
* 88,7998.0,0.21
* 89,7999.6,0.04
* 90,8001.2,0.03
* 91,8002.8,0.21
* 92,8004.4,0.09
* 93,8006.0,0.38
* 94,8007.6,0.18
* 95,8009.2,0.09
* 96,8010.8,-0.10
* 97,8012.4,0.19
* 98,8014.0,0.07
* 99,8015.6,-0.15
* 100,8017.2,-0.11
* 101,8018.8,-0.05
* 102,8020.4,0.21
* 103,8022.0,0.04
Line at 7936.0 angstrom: [O II]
